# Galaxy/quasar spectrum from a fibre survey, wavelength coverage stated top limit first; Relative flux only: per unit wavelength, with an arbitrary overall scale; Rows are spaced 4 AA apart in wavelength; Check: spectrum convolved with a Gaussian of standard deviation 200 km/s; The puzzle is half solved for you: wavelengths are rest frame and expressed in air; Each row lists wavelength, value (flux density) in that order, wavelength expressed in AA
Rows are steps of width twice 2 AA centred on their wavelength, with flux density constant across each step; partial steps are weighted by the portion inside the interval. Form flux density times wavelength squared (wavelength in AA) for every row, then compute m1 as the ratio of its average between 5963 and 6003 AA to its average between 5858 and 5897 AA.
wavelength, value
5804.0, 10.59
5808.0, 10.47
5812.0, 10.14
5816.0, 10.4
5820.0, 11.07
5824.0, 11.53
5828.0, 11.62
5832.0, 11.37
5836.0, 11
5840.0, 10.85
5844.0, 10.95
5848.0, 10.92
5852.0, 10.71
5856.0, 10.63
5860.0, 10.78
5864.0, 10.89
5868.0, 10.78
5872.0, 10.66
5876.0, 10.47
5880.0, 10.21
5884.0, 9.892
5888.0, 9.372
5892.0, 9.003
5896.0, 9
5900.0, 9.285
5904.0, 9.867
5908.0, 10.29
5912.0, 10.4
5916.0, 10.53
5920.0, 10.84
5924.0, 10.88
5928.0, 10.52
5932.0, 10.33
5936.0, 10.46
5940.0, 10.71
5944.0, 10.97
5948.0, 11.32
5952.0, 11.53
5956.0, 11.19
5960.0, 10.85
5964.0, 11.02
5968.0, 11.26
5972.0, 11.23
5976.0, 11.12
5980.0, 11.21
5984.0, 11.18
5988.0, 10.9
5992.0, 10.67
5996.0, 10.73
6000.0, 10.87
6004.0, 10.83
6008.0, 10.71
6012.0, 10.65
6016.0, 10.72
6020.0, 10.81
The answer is 1.1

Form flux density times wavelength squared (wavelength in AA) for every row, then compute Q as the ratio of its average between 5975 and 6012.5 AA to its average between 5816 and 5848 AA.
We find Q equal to 1.03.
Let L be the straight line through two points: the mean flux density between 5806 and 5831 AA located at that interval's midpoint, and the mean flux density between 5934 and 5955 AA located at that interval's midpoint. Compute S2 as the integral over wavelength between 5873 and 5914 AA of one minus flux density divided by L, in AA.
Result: 4.3 AA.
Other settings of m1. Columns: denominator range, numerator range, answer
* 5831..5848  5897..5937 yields 0.96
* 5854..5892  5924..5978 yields 1.09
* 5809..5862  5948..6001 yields 1.06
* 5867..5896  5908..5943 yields 1.08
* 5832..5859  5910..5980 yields 1.04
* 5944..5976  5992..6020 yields 0.98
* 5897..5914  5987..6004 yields 1.12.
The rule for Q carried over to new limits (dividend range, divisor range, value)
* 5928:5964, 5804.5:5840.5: 1.04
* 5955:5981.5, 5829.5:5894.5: 1.10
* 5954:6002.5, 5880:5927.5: 1.13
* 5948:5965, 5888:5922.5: 1.15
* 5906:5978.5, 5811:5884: 1.04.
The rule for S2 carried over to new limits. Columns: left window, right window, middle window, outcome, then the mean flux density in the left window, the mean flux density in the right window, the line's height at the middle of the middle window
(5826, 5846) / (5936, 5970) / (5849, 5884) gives 1.66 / 11.2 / 11.1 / 11.1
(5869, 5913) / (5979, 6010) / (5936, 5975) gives -2.19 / 9.87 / 10.9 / 10.5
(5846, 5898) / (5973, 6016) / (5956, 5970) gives -0.44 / 10.3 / 10.9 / 10.7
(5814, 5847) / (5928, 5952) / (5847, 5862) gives 0.38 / 11.1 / 10.8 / 11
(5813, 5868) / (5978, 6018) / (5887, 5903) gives 2.52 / 11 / 10.8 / 10.9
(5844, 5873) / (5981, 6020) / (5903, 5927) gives 0.67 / 10.8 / 10.8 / 10.8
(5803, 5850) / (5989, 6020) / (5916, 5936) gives 0.39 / 10.9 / 10.7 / 10.8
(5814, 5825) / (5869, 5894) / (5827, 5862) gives -1.35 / 11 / 9.97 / 10.6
